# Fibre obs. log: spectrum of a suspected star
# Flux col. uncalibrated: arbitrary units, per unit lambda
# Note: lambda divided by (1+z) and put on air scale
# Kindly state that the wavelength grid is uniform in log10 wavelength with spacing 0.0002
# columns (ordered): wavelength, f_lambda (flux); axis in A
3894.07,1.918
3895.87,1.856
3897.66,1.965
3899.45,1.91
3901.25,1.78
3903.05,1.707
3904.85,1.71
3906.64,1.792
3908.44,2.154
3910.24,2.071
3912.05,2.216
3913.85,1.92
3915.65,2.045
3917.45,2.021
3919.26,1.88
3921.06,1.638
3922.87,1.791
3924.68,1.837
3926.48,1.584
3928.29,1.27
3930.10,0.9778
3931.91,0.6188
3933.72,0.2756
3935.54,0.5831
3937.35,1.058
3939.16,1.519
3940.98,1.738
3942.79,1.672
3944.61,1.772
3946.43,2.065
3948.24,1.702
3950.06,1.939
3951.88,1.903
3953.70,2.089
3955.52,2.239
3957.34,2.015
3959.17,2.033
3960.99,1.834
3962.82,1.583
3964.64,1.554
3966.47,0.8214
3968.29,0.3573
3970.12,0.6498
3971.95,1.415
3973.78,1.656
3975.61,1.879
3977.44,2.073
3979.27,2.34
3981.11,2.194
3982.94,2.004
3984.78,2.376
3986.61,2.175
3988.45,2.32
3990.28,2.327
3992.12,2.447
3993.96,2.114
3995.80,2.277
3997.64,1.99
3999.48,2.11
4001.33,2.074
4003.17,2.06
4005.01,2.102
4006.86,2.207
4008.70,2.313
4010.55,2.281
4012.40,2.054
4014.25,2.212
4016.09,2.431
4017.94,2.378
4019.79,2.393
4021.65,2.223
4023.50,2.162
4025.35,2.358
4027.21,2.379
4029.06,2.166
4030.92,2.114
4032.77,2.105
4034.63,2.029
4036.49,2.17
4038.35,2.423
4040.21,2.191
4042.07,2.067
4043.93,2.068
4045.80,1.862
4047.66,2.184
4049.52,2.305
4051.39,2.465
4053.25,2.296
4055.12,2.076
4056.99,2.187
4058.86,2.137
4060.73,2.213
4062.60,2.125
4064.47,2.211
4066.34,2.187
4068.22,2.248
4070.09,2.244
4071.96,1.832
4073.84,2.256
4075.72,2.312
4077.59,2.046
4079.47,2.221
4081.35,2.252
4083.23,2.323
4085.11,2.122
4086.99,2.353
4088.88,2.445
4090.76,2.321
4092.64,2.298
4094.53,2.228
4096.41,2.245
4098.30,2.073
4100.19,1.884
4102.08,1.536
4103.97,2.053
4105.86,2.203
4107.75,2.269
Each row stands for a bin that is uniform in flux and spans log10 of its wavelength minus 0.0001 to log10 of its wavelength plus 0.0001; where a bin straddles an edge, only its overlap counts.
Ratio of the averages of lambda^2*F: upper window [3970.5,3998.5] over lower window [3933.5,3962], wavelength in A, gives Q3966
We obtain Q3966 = 1.26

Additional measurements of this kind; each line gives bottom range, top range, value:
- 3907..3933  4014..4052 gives 1.38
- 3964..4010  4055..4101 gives 1.20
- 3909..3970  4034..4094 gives 1.48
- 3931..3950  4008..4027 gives 1.78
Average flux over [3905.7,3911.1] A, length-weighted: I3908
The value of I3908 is 2.01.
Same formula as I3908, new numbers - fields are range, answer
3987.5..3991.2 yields 2.32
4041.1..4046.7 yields 2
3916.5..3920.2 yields 1.95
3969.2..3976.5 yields 1.4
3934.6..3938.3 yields 0.825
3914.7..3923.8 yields 1.87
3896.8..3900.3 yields 1.94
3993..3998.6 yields 2.13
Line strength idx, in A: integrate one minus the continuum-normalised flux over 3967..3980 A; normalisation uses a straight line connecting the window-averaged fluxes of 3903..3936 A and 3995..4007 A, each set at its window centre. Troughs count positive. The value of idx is 3.3 A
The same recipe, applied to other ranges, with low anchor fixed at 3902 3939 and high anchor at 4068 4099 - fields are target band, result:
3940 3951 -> -1.0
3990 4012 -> -3.5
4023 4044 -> -1.8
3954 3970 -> 1.8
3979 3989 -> -2.2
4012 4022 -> -1.8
